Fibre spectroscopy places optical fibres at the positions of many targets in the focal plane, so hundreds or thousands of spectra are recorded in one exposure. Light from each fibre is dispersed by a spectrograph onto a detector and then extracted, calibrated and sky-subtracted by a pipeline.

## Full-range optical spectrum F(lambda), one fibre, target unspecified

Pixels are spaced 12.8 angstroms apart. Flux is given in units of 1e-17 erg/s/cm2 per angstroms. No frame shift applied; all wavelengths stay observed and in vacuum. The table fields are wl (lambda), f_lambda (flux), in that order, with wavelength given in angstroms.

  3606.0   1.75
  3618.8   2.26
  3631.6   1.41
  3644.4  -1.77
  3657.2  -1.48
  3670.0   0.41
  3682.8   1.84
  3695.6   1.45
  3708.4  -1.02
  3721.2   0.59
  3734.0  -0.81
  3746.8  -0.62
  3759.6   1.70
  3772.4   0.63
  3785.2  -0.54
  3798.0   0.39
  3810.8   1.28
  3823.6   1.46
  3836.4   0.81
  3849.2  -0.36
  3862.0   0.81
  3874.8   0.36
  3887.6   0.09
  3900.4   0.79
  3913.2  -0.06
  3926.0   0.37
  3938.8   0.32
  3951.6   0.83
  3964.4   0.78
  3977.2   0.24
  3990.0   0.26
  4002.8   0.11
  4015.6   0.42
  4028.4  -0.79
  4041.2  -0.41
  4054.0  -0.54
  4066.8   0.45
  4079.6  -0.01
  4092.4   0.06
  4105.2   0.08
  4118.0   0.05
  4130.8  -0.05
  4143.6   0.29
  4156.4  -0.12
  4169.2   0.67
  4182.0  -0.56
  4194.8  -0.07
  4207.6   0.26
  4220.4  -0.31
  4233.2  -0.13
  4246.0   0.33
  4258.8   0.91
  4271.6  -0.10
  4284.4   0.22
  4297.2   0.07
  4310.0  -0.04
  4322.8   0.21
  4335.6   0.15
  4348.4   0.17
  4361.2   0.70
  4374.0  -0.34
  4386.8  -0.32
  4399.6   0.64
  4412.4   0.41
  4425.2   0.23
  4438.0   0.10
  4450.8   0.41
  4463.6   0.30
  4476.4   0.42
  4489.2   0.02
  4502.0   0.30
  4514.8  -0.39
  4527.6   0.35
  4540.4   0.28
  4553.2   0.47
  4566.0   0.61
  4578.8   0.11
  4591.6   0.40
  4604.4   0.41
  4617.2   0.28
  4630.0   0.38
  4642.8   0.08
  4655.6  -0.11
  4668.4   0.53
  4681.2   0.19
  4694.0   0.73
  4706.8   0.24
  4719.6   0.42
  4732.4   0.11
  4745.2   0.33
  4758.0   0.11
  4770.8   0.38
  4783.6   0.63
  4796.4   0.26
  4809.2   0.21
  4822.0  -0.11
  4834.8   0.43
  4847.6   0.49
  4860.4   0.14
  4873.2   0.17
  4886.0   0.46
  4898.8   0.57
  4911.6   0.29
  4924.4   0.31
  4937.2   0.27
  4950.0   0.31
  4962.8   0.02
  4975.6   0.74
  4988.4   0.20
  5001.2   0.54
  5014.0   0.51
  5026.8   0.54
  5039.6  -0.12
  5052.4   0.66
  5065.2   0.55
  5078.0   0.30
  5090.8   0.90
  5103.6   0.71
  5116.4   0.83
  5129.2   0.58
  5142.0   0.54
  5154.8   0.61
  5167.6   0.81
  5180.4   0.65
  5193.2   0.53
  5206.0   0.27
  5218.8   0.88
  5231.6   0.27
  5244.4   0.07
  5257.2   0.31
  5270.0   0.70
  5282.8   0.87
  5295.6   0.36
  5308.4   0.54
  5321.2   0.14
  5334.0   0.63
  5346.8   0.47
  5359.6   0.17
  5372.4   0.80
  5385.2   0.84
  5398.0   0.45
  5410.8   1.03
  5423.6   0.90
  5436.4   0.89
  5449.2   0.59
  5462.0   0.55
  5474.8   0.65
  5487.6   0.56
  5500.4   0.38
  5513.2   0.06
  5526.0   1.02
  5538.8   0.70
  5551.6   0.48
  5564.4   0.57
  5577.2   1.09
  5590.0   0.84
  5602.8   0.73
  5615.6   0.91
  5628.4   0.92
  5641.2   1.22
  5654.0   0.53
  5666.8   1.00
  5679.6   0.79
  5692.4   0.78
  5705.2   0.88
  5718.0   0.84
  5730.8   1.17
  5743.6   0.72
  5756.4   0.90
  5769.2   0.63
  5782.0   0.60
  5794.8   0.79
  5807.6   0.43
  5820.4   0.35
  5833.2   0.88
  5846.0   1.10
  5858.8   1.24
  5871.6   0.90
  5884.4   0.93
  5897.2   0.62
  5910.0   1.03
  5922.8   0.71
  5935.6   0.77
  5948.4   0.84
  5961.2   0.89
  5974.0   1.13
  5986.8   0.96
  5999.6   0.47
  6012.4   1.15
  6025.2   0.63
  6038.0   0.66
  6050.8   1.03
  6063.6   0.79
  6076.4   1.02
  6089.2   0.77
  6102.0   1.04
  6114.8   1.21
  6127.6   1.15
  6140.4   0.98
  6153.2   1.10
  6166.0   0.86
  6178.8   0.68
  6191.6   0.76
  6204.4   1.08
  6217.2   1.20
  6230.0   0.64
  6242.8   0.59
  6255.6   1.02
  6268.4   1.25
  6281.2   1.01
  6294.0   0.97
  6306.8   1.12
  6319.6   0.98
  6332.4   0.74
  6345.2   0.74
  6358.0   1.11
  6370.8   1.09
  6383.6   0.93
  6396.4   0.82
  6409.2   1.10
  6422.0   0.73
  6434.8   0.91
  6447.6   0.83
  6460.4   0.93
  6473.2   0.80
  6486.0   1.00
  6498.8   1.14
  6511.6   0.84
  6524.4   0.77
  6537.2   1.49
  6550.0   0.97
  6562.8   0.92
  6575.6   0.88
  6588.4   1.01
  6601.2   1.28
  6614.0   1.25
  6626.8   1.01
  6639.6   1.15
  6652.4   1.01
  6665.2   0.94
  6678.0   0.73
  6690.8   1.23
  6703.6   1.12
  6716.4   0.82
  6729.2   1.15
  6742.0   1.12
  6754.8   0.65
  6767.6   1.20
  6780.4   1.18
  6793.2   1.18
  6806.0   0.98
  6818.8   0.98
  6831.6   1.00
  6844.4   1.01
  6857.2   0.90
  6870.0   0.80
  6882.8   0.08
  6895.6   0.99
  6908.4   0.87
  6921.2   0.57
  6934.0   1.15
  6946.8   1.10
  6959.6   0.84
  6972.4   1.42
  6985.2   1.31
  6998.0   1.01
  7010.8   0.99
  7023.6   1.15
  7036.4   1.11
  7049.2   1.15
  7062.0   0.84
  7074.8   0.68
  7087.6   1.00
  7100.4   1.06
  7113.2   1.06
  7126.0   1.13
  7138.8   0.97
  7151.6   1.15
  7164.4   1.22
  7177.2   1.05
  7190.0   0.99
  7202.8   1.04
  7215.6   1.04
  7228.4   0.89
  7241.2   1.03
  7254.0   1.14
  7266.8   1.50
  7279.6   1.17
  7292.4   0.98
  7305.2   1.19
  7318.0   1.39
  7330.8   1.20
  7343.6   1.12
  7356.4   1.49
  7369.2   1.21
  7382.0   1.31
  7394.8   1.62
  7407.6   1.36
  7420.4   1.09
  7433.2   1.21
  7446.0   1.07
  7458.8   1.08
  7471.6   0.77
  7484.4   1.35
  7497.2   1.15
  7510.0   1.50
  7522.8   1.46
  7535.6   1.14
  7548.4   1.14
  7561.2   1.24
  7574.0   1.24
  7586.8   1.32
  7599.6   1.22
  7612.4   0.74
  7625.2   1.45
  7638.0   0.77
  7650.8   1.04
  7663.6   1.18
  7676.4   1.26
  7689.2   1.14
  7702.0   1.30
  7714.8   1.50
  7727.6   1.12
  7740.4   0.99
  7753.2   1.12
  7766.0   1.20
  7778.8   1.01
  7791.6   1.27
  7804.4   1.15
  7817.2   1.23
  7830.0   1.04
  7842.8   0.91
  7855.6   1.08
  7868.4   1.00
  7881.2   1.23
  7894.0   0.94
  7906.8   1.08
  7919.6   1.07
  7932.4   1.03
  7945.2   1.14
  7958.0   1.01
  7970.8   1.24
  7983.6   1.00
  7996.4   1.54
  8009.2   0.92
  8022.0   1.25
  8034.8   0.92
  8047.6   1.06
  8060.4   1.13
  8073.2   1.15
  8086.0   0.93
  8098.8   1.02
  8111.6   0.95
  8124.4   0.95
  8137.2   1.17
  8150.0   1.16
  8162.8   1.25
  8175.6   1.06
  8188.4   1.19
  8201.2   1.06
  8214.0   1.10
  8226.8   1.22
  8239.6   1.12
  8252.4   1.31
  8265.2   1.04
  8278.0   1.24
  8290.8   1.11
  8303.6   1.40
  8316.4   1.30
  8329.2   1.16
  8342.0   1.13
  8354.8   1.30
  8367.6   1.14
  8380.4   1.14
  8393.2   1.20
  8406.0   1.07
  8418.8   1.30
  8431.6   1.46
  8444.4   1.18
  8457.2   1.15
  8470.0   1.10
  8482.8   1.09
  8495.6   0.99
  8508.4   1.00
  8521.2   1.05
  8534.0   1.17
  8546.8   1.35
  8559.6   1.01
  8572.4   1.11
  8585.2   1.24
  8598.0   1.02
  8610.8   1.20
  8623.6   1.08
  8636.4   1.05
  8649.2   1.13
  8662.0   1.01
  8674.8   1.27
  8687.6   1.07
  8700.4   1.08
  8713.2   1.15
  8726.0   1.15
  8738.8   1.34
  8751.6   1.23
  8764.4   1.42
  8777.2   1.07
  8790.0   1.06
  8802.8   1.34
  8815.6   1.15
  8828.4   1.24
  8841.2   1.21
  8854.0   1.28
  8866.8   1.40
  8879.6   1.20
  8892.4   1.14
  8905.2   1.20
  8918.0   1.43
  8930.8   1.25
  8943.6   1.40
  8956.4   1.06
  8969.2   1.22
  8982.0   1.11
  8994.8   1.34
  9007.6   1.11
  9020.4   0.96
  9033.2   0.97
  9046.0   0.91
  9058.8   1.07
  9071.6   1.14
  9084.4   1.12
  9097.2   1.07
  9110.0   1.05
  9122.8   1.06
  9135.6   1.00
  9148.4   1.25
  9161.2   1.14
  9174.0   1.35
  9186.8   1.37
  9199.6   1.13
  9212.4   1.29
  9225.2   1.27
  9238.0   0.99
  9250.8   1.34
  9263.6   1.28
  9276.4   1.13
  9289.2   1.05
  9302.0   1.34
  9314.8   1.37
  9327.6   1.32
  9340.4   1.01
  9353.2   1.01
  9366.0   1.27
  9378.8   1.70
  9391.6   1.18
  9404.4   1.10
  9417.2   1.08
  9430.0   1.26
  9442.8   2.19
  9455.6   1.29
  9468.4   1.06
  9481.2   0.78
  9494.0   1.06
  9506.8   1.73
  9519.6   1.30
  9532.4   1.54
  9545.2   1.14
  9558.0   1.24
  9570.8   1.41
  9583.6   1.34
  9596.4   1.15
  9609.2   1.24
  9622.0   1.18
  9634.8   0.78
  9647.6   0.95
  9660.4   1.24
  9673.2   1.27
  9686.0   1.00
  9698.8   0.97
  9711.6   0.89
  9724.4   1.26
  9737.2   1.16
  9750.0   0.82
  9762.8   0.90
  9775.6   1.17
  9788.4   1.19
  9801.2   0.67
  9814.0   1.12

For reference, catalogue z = 0.267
